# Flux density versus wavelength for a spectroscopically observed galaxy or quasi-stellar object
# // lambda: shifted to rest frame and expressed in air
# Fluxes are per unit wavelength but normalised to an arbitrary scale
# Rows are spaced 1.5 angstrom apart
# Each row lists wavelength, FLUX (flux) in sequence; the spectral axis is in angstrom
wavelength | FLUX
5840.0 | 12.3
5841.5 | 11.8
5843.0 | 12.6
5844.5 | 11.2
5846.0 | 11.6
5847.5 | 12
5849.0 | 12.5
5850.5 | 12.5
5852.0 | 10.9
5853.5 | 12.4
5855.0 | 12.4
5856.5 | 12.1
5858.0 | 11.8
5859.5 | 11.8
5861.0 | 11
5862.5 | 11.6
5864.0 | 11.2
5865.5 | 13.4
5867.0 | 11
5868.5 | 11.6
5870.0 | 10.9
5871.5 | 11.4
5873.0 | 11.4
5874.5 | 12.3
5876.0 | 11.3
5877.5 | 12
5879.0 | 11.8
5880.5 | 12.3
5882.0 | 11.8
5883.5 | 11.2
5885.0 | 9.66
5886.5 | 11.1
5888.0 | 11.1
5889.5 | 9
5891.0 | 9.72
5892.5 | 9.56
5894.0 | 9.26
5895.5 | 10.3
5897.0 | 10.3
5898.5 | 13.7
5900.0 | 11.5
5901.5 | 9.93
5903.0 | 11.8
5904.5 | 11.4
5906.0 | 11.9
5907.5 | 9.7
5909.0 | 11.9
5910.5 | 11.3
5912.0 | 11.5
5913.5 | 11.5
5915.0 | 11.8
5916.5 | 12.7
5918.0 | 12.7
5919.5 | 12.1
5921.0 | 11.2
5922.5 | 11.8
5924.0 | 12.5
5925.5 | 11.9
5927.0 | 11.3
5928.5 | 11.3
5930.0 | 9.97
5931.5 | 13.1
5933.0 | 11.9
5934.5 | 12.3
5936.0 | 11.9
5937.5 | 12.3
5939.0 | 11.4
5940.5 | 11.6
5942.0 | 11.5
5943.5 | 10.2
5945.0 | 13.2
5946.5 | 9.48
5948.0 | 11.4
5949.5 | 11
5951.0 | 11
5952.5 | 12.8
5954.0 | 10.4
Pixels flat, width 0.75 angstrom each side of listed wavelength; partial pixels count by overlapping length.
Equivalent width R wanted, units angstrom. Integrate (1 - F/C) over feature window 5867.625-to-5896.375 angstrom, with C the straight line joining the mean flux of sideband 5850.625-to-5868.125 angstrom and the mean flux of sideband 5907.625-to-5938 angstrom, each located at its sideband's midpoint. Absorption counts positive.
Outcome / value 2.13 angstrom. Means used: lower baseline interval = 11.8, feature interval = 10.9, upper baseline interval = 11.8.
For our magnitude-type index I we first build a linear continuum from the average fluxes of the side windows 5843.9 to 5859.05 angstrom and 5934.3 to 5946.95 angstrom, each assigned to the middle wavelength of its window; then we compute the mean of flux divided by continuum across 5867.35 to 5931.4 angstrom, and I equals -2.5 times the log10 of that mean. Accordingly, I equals 0.04 mag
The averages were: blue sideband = 11.9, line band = 11.3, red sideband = 11.6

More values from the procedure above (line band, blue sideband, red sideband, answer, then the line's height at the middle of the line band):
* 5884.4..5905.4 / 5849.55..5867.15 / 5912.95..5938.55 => 0.123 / 11.9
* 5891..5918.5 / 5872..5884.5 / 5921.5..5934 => 0.048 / 11.7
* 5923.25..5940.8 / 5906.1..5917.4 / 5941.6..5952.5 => -0.042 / 11.3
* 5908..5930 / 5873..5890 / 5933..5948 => -0.027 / 11.5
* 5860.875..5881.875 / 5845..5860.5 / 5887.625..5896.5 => -0.073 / 10.9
